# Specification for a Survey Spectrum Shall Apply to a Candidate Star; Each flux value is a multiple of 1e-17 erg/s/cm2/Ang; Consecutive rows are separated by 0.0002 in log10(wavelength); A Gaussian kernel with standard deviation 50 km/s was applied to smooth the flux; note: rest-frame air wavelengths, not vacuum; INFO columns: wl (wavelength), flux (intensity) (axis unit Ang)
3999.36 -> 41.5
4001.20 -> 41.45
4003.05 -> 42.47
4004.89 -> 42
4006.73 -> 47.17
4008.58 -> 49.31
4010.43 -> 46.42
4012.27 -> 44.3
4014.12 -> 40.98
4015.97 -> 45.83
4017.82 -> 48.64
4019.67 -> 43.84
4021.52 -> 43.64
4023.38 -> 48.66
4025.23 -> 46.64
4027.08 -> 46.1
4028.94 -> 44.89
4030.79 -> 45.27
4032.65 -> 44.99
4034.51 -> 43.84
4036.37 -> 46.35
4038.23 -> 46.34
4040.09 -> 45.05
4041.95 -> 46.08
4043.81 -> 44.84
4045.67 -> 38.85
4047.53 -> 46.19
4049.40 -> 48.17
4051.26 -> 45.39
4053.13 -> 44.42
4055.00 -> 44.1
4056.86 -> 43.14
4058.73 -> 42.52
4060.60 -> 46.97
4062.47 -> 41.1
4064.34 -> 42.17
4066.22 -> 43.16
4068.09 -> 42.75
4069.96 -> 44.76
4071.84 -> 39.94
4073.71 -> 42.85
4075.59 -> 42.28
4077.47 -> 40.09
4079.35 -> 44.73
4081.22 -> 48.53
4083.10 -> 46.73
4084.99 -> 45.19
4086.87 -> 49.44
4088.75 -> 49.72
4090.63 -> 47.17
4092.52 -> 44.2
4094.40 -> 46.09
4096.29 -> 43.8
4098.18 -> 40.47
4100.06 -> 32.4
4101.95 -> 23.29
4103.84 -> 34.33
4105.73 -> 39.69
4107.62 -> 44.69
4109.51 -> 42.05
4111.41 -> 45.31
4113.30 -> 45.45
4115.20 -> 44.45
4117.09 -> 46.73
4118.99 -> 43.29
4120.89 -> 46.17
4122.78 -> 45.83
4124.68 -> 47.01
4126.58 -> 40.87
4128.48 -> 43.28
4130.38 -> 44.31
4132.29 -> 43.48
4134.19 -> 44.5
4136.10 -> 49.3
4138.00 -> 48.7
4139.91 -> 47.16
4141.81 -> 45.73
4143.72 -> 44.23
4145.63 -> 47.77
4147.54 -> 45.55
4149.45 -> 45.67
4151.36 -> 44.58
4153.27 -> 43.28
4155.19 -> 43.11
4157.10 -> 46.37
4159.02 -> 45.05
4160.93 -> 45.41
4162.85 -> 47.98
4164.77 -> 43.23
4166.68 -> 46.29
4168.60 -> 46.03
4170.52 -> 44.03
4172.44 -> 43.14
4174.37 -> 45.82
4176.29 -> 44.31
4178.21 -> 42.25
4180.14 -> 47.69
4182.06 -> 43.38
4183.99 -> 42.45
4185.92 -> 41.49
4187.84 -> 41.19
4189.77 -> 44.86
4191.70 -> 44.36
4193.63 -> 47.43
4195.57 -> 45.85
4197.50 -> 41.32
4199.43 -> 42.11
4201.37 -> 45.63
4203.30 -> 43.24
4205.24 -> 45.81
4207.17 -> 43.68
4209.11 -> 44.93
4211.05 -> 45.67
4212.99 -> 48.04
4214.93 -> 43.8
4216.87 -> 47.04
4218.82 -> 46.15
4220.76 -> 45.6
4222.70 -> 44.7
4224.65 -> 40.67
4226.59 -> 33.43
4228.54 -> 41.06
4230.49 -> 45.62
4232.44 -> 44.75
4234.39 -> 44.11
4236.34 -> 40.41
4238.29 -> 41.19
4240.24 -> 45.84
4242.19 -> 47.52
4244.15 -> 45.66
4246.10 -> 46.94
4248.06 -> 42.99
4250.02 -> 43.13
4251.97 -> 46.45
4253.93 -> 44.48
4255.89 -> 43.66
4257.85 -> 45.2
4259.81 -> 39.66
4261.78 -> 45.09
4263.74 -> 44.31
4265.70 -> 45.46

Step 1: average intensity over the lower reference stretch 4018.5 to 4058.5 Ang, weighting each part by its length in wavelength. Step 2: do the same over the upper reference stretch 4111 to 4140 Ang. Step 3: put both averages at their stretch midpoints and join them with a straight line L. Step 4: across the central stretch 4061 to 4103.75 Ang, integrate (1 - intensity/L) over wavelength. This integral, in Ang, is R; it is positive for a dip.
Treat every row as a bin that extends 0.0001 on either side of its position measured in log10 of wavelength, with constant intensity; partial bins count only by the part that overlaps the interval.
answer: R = 2.4 Ang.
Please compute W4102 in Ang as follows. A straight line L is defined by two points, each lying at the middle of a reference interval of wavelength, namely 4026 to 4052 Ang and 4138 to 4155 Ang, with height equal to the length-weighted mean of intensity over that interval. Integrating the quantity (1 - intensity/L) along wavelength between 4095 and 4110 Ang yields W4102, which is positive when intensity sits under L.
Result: 2.56 Ang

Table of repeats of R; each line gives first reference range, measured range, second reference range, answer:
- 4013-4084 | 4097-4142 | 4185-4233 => 1.4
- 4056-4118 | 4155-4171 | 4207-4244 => -0.7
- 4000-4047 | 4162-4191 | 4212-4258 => 0.0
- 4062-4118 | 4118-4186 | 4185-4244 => -2.6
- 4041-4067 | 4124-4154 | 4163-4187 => -0.7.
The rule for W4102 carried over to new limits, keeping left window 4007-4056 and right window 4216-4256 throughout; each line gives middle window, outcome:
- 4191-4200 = 0.0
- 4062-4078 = 1.0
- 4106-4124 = 0.0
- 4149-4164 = -0.2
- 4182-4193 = 0.3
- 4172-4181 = -0.1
